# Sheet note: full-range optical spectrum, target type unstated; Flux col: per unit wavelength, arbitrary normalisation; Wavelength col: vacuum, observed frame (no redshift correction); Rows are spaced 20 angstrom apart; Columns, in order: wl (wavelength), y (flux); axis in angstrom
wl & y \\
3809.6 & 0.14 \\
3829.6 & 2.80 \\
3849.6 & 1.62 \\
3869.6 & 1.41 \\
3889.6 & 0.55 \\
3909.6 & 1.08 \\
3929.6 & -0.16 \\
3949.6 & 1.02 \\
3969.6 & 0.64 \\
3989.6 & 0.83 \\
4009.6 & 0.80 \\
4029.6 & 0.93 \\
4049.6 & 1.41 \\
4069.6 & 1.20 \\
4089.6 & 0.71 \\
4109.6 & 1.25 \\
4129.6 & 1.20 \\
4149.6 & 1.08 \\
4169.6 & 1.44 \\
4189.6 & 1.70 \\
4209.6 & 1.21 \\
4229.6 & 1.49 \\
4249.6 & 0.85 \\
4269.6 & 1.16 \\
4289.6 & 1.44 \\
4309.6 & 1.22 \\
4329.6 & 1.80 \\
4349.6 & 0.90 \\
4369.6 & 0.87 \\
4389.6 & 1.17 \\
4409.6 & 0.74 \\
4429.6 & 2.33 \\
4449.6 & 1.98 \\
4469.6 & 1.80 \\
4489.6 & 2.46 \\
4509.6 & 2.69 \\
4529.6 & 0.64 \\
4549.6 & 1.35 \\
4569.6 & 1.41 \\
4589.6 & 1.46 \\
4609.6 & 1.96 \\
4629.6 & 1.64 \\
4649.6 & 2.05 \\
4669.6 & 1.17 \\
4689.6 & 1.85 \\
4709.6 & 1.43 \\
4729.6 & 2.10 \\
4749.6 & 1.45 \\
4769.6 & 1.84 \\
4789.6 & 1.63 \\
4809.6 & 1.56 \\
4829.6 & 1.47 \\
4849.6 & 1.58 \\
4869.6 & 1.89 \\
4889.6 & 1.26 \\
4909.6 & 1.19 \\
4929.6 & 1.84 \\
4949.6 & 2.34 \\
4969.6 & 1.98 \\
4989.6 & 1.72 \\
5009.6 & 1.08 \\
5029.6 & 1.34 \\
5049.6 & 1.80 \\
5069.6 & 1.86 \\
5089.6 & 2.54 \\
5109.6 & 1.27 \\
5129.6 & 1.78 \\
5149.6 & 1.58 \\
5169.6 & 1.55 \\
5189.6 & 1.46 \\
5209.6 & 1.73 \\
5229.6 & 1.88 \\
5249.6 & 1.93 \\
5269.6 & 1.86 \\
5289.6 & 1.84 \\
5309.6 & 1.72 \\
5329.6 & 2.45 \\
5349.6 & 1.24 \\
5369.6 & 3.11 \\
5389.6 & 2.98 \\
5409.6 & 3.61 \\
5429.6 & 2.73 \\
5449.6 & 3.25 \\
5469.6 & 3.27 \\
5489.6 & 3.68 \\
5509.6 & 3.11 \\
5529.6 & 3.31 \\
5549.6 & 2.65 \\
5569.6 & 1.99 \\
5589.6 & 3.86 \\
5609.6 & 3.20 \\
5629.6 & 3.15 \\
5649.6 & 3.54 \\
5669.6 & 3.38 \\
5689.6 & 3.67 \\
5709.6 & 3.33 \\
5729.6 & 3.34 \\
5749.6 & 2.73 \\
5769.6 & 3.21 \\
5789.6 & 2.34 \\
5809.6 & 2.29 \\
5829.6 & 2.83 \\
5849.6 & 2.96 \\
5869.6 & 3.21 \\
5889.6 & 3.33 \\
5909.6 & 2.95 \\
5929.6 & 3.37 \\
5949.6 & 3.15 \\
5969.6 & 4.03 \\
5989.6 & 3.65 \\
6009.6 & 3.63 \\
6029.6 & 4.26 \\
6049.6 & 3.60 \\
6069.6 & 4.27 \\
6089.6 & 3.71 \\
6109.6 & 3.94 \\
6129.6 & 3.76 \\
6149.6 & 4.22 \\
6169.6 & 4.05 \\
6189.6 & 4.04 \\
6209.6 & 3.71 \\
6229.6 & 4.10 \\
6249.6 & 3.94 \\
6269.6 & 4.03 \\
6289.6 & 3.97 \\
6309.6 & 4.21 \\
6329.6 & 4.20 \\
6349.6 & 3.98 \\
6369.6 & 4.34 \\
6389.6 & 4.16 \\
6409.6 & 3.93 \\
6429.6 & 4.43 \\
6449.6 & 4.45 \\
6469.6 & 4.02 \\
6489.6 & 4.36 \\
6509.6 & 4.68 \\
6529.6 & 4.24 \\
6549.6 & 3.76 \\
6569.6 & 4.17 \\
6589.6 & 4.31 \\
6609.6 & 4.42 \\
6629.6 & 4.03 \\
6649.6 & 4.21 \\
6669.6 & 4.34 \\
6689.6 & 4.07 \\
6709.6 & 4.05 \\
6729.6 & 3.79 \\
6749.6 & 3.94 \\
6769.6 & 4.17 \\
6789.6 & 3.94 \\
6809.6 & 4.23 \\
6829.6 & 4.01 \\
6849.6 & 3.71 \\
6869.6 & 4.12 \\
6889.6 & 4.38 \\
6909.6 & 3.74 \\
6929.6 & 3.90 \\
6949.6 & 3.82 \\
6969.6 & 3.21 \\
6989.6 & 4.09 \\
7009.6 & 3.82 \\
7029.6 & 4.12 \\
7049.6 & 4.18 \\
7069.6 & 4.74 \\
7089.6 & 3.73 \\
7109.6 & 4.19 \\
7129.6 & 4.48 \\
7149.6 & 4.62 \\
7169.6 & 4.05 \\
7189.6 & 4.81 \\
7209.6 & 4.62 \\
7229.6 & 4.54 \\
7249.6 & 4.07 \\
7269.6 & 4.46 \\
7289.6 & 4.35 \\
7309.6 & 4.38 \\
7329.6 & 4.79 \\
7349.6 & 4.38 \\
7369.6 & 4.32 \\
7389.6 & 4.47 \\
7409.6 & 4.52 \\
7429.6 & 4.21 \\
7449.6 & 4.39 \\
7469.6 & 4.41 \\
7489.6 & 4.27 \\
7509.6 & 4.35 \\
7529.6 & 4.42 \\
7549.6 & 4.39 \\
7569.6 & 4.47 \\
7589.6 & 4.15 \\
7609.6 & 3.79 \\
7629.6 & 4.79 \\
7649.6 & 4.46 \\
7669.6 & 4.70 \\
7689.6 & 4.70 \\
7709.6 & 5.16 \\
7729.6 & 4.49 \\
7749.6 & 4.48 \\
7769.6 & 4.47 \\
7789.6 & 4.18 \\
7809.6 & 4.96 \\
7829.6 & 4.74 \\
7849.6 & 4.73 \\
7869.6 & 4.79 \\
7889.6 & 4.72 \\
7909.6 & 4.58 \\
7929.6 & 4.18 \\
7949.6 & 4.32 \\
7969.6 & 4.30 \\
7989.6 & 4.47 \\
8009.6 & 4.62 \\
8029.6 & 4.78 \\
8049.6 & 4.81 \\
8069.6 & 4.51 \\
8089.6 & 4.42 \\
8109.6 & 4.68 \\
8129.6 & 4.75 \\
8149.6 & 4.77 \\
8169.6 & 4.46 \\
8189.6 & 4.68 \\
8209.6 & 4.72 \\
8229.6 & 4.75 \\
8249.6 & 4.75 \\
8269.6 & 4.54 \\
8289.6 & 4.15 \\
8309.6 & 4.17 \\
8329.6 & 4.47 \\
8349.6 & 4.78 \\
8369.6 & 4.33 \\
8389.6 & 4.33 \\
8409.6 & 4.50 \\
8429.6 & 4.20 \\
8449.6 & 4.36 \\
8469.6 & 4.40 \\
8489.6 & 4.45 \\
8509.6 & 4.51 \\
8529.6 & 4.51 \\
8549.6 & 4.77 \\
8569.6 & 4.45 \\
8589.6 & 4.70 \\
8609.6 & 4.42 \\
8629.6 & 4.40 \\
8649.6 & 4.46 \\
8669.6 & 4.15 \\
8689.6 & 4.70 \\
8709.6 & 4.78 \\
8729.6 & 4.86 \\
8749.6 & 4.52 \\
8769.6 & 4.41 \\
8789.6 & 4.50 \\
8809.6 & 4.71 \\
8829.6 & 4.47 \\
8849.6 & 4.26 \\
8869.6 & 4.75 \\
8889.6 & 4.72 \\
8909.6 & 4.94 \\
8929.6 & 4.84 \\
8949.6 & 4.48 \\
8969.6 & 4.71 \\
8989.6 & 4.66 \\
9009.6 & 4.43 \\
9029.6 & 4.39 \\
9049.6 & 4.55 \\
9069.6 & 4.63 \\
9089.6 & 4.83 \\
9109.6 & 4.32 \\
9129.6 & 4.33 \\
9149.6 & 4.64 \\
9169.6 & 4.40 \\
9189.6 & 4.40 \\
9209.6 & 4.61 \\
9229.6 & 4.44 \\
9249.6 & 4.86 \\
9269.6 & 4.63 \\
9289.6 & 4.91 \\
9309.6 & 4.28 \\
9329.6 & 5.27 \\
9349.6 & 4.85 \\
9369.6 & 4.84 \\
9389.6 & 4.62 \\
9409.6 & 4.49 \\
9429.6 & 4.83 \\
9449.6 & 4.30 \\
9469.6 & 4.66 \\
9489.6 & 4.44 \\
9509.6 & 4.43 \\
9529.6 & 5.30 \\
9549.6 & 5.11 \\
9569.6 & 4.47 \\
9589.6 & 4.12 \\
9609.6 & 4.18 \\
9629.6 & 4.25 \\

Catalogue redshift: 0.35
